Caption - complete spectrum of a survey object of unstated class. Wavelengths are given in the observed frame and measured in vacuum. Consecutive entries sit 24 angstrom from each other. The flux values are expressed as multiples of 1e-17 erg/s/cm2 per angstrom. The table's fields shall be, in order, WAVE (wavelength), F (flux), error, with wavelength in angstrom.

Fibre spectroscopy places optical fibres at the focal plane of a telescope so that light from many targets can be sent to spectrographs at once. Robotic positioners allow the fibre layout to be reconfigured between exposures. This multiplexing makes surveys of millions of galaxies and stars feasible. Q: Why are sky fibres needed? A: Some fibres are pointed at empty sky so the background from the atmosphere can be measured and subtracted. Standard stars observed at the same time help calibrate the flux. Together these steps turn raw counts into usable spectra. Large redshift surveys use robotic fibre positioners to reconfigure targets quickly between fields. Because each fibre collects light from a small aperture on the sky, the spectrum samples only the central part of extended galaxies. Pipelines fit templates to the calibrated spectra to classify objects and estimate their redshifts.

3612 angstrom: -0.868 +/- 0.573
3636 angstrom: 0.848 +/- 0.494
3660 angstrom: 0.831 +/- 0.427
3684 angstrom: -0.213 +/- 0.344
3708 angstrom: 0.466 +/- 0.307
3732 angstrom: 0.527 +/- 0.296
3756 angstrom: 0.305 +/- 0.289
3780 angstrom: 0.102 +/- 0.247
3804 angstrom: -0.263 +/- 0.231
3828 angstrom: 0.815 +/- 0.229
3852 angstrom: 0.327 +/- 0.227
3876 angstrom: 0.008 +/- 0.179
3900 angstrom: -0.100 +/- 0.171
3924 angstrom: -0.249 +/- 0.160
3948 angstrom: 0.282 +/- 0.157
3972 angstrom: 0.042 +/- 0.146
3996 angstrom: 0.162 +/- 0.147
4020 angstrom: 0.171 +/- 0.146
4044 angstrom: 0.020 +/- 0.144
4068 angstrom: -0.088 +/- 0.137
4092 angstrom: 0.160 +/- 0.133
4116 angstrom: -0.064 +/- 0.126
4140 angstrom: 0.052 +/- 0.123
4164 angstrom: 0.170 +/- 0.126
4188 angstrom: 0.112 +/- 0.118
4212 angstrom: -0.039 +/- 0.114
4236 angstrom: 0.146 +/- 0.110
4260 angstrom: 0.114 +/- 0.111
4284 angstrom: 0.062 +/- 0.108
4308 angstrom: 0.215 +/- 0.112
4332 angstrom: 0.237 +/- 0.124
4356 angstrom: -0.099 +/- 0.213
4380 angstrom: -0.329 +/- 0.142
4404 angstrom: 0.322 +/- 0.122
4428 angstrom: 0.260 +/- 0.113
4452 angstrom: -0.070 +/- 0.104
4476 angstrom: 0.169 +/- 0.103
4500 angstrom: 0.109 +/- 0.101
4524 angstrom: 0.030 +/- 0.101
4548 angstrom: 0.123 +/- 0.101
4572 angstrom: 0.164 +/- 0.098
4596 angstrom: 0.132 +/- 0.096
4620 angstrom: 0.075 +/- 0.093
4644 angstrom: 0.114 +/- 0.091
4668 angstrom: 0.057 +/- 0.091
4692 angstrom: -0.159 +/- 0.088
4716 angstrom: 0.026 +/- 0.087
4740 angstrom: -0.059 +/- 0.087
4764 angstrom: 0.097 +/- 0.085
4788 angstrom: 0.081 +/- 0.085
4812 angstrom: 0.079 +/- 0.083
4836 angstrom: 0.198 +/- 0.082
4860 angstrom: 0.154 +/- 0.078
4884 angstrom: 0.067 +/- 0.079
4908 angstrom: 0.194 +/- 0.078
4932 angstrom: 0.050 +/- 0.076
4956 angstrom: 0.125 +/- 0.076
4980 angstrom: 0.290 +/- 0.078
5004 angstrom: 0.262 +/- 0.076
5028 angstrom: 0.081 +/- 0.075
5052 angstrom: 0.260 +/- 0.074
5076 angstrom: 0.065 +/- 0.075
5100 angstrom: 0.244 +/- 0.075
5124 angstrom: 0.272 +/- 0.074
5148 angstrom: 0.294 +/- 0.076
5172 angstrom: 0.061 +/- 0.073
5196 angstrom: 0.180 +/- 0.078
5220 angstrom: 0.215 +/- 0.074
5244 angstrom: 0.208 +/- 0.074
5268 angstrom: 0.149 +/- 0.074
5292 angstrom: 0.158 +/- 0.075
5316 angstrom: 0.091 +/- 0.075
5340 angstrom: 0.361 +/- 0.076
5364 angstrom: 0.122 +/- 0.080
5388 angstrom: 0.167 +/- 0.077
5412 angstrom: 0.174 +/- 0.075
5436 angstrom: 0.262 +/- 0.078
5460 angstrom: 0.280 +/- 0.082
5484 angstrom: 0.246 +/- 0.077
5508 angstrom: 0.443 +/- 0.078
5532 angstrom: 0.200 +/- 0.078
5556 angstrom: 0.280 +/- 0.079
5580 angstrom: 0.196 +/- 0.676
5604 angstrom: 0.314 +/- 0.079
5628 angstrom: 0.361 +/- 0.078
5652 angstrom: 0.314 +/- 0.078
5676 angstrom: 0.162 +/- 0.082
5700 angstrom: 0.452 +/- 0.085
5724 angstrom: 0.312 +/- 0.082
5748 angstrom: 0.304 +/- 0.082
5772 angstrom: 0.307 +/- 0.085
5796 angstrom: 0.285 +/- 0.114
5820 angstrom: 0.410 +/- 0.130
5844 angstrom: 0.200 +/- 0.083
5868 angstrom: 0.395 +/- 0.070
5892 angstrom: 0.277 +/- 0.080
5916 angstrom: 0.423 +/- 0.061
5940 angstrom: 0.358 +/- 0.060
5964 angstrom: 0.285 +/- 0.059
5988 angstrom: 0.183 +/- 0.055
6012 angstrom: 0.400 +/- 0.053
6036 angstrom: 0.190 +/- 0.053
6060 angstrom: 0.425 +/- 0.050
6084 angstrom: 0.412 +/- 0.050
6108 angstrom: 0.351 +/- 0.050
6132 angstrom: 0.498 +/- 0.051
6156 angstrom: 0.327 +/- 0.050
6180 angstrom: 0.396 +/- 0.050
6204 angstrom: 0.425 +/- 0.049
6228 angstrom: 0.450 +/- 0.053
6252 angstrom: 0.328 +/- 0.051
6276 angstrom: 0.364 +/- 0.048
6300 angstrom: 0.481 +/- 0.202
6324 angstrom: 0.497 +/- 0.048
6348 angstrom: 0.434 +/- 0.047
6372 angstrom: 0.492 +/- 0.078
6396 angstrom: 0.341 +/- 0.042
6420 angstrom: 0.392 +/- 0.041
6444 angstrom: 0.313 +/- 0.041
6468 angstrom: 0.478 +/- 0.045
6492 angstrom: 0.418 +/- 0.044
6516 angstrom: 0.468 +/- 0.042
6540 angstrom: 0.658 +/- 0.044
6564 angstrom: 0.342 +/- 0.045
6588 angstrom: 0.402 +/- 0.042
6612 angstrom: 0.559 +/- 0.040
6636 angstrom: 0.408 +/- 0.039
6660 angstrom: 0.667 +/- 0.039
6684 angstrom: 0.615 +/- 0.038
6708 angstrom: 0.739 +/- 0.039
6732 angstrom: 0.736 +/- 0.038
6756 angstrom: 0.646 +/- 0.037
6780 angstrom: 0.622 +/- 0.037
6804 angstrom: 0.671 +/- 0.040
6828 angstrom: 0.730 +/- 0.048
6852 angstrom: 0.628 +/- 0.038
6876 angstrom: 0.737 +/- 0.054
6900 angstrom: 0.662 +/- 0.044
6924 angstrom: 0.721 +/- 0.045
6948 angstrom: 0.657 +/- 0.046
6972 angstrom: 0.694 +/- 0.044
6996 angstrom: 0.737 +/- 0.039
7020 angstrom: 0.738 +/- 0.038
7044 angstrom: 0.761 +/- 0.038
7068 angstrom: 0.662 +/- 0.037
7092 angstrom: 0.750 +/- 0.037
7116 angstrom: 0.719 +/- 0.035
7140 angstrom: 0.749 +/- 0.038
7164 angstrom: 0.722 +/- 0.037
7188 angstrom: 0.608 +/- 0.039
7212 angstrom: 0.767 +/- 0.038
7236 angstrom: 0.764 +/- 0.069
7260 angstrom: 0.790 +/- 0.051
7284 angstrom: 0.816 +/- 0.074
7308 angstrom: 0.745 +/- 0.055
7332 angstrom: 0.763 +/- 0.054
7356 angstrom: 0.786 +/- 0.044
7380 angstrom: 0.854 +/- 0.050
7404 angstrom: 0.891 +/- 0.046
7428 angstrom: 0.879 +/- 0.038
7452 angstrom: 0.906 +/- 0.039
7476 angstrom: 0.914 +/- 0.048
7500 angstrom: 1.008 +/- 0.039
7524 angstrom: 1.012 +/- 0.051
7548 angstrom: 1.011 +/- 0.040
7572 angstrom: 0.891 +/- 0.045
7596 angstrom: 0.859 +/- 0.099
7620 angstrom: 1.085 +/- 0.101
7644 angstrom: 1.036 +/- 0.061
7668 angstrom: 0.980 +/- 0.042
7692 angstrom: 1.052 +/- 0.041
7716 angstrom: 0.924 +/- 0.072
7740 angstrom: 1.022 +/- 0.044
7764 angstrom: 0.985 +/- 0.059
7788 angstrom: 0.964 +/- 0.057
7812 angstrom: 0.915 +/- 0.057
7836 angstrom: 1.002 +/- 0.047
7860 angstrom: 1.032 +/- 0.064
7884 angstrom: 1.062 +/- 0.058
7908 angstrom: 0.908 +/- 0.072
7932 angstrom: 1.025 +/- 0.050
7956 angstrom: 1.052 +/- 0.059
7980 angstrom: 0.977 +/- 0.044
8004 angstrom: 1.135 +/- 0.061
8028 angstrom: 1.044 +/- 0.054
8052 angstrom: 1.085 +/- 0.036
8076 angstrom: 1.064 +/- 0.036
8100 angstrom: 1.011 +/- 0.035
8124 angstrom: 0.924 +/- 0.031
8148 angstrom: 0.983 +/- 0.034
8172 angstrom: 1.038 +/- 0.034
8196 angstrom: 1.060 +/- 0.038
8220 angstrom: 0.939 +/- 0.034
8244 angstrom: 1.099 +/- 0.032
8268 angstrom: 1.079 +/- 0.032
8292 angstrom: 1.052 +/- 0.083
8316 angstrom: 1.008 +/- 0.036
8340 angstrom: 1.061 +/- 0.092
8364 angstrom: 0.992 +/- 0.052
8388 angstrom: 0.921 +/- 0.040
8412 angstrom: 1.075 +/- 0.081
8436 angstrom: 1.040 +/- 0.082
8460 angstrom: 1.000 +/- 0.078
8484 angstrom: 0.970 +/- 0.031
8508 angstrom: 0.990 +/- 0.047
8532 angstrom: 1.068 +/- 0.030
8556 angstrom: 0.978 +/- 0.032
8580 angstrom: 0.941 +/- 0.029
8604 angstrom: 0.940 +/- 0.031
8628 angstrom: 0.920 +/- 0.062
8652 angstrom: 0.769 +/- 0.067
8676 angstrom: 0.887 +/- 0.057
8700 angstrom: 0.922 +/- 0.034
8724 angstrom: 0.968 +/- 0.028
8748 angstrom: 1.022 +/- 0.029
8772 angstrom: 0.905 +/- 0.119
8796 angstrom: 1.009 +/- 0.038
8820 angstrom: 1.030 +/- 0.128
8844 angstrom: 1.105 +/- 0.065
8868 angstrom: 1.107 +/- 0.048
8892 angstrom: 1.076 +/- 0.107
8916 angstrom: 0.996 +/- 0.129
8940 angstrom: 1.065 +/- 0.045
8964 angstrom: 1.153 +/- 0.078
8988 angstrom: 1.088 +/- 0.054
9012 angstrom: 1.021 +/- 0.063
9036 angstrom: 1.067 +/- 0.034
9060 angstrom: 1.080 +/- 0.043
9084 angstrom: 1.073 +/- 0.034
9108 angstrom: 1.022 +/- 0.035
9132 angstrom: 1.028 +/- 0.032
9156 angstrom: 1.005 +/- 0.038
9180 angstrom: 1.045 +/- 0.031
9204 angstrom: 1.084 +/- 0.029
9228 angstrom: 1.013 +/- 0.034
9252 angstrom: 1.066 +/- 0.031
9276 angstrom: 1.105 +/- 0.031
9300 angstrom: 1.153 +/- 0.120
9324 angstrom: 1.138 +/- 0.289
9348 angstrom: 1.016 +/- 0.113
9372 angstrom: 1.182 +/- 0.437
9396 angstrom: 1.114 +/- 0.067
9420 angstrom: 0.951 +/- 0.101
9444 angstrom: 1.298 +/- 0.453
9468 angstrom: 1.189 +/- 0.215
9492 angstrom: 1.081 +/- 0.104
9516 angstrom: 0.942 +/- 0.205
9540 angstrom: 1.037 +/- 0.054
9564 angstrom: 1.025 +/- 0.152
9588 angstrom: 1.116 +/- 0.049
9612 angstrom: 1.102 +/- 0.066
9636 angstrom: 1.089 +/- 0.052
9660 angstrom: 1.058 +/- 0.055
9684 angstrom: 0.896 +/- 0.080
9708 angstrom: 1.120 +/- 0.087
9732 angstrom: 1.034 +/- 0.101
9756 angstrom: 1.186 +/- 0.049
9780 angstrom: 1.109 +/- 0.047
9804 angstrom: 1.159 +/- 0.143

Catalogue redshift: 0.67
